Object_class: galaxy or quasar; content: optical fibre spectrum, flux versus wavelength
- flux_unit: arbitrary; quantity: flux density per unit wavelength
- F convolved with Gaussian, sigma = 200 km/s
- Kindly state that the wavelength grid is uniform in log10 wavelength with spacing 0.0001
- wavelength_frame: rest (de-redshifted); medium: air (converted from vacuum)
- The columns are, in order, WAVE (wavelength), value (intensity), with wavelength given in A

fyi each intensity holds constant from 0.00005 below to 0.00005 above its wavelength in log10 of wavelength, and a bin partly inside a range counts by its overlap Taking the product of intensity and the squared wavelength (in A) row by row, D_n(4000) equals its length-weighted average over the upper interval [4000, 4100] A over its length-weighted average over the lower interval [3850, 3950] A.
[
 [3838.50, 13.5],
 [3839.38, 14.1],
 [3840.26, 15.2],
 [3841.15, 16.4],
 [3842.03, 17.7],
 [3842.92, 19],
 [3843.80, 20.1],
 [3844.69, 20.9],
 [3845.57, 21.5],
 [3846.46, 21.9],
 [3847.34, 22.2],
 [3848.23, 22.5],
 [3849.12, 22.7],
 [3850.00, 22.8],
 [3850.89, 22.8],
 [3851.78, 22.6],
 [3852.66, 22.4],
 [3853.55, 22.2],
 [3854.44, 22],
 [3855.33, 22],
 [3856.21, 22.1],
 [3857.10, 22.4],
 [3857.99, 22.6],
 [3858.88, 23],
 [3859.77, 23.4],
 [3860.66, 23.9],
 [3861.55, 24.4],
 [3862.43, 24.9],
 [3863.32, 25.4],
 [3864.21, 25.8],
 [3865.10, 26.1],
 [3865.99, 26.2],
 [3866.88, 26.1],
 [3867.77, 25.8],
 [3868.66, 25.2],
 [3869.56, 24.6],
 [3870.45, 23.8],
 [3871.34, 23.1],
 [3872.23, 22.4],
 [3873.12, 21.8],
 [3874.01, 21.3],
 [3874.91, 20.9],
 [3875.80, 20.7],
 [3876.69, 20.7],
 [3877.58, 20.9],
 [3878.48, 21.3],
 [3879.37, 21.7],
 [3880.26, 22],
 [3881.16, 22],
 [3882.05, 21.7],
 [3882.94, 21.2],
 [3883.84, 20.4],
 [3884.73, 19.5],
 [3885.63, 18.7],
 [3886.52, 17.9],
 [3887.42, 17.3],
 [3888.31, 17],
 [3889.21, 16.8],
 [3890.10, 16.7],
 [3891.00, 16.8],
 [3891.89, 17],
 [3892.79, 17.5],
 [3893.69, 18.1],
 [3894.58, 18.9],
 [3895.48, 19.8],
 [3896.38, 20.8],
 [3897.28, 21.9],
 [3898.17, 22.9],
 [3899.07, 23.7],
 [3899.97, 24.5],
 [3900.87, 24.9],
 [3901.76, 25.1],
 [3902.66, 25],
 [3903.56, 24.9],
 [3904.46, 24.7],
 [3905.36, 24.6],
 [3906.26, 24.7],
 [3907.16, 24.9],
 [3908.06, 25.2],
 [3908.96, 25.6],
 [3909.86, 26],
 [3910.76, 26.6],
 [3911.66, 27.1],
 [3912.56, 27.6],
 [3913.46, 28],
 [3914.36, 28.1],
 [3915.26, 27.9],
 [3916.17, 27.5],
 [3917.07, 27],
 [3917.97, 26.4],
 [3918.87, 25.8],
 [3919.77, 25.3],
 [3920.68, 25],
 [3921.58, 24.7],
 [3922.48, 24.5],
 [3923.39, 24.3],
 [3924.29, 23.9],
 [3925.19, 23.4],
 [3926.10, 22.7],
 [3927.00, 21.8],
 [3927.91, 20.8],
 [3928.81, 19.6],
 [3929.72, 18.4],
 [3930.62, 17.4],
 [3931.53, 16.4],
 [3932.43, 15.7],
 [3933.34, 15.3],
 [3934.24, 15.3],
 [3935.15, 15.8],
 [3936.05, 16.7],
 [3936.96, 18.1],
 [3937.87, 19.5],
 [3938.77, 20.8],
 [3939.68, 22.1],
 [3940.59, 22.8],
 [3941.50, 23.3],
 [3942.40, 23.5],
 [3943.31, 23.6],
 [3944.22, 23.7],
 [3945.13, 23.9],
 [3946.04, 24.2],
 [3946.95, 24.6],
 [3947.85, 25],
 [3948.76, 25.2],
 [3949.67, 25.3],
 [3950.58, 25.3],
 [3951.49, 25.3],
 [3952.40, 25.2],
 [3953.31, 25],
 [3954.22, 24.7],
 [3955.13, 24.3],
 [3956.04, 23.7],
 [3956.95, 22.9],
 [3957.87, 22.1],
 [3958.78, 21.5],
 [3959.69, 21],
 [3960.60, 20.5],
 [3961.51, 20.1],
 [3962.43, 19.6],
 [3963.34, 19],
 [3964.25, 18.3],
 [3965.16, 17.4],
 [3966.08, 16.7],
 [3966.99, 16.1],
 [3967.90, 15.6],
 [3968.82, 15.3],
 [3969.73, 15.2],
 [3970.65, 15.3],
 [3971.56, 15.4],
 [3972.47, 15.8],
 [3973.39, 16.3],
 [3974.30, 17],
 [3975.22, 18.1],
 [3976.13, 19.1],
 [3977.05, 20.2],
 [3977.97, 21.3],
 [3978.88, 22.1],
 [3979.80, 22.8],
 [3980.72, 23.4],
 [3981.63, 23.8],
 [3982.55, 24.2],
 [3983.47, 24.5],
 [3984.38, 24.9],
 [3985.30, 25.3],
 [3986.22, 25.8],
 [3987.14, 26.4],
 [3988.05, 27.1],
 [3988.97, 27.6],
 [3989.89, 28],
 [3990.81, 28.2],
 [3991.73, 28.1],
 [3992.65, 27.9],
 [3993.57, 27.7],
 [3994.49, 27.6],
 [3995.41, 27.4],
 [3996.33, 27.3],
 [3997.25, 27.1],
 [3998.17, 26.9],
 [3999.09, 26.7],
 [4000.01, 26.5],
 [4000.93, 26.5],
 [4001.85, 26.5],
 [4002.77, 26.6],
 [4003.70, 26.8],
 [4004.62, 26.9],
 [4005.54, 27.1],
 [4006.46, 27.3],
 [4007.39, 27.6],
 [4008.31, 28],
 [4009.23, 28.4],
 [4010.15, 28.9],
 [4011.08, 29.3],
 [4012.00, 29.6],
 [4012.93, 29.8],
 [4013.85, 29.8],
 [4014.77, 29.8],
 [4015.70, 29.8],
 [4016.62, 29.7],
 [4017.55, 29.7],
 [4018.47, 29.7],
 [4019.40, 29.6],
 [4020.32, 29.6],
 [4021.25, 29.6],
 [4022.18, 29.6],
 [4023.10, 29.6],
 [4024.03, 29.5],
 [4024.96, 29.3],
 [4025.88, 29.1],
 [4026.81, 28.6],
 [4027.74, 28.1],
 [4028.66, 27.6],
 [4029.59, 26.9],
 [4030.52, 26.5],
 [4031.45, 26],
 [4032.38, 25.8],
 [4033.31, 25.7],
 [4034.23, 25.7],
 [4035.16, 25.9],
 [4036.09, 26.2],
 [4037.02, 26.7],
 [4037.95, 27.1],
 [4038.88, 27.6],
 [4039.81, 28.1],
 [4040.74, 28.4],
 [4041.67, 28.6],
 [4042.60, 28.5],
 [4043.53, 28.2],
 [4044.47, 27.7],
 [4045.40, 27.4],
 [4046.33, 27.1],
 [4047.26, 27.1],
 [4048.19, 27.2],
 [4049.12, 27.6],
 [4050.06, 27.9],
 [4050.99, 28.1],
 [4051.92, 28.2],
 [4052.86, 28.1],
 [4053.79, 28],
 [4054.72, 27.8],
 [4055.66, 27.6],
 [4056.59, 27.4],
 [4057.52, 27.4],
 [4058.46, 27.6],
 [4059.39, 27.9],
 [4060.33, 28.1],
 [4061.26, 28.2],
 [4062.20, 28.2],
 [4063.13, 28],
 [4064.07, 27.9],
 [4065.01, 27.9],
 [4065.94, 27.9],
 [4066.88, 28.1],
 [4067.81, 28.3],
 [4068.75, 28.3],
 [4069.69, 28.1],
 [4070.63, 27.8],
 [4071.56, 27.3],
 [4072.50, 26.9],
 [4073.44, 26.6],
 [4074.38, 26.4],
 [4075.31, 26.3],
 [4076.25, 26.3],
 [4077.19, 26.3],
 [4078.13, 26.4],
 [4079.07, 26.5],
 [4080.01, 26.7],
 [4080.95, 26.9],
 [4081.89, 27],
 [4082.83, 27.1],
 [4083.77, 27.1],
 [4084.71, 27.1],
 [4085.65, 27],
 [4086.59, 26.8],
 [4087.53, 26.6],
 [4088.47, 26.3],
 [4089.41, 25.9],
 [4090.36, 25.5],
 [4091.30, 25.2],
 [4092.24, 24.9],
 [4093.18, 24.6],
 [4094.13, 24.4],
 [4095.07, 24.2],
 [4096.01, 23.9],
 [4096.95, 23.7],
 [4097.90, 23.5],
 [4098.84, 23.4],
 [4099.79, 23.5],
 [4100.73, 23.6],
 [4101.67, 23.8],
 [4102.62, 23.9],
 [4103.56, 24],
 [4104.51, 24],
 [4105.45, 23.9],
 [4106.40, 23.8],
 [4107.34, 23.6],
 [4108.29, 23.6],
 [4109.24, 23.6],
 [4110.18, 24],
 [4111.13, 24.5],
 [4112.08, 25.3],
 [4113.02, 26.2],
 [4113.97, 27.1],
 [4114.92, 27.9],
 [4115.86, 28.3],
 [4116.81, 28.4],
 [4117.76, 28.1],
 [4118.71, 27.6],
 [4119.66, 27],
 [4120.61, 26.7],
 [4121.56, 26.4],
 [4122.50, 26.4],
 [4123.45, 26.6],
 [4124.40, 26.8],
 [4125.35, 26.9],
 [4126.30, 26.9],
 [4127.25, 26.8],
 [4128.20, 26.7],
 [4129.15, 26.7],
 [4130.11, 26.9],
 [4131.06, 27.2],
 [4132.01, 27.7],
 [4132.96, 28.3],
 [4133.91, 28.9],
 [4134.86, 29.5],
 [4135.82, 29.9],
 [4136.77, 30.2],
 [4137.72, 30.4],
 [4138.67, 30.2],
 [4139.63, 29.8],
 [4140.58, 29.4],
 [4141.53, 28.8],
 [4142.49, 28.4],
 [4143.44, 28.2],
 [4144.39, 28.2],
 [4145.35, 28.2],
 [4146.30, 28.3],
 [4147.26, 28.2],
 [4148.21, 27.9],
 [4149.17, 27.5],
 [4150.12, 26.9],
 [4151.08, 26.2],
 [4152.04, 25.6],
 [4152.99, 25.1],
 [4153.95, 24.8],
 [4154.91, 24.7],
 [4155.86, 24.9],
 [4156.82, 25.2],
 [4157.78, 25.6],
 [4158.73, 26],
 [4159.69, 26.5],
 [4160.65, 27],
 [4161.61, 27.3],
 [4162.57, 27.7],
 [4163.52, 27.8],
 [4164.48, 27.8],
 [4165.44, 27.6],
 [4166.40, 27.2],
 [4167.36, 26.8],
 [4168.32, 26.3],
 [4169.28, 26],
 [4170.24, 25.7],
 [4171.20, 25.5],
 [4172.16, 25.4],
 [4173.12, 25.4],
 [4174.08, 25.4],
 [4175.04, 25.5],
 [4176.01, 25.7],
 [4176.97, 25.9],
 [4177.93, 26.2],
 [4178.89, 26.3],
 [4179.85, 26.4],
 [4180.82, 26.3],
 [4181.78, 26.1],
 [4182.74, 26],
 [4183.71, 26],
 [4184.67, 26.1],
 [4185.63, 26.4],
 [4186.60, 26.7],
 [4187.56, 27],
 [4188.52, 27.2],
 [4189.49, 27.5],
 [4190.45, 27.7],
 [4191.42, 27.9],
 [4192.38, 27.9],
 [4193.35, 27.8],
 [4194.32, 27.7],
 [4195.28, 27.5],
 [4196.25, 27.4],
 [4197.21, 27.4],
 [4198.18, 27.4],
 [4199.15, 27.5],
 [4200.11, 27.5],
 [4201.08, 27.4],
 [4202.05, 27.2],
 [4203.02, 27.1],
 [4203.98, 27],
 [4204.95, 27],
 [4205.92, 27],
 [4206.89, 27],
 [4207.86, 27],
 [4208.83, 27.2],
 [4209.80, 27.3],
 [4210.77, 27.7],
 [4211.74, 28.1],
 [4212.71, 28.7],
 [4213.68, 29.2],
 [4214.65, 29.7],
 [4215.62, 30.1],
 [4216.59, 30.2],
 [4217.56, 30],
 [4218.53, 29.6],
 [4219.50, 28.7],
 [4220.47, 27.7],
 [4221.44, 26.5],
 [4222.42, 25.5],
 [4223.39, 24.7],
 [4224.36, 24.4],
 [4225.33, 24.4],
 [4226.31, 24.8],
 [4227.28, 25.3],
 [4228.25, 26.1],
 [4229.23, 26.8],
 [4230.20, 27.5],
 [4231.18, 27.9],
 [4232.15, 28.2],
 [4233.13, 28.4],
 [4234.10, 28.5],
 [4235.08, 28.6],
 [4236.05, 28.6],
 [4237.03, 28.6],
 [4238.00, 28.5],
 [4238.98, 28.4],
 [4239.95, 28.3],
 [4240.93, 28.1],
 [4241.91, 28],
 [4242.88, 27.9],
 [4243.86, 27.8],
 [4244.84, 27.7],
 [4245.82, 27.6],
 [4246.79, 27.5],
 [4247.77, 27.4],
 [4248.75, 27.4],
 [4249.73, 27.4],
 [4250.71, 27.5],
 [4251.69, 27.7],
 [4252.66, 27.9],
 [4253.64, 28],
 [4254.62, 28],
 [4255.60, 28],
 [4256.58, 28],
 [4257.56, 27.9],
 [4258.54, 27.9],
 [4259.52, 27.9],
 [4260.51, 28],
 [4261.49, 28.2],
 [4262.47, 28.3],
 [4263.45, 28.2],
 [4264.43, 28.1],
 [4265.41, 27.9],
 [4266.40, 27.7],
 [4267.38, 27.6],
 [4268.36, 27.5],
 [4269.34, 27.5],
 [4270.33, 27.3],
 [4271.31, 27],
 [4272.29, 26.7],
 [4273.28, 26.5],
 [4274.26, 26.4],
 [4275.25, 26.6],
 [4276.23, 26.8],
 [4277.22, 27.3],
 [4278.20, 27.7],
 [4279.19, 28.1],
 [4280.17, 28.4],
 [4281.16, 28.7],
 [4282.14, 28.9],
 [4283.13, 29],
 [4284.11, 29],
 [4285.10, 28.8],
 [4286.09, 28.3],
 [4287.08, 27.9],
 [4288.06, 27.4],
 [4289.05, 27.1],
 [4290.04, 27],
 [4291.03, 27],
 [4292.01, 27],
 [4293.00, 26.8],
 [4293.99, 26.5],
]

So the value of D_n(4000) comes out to 1.3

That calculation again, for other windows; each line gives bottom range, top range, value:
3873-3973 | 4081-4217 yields 1.38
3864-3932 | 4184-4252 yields 1.42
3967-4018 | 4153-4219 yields 1.19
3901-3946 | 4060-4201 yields 1.28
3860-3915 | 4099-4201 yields 1.34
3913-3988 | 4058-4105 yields 1.29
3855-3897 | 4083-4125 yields 1.33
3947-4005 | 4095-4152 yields 1.24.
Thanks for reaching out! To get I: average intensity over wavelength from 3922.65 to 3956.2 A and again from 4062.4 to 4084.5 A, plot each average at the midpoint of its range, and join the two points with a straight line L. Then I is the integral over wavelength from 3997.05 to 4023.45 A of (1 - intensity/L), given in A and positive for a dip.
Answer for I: -4.0 A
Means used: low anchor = 21.8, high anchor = 27.2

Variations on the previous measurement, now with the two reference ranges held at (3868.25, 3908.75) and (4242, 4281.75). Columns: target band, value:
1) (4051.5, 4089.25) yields -4.4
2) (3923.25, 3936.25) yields 1.8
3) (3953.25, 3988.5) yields 3.4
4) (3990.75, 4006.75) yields -2.6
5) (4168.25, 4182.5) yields 0.2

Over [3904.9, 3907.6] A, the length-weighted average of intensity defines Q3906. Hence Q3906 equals 24.7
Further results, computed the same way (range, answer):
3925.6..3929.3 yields 21.2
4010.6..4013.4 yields 29.5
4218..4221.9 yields 28.2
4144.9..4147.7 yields 28.2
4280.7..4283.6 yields 28.9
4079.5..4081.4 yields 26.8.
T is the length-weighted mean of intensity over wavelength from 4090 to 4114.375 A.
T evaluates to 24.3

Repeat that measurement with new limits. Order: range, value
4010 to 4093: 27.7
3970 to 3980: 18.3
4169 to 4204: 26.7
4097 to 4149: 26.7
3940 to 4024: 24.5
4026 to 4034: 27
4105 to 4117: 25.3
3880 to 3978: 21.5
